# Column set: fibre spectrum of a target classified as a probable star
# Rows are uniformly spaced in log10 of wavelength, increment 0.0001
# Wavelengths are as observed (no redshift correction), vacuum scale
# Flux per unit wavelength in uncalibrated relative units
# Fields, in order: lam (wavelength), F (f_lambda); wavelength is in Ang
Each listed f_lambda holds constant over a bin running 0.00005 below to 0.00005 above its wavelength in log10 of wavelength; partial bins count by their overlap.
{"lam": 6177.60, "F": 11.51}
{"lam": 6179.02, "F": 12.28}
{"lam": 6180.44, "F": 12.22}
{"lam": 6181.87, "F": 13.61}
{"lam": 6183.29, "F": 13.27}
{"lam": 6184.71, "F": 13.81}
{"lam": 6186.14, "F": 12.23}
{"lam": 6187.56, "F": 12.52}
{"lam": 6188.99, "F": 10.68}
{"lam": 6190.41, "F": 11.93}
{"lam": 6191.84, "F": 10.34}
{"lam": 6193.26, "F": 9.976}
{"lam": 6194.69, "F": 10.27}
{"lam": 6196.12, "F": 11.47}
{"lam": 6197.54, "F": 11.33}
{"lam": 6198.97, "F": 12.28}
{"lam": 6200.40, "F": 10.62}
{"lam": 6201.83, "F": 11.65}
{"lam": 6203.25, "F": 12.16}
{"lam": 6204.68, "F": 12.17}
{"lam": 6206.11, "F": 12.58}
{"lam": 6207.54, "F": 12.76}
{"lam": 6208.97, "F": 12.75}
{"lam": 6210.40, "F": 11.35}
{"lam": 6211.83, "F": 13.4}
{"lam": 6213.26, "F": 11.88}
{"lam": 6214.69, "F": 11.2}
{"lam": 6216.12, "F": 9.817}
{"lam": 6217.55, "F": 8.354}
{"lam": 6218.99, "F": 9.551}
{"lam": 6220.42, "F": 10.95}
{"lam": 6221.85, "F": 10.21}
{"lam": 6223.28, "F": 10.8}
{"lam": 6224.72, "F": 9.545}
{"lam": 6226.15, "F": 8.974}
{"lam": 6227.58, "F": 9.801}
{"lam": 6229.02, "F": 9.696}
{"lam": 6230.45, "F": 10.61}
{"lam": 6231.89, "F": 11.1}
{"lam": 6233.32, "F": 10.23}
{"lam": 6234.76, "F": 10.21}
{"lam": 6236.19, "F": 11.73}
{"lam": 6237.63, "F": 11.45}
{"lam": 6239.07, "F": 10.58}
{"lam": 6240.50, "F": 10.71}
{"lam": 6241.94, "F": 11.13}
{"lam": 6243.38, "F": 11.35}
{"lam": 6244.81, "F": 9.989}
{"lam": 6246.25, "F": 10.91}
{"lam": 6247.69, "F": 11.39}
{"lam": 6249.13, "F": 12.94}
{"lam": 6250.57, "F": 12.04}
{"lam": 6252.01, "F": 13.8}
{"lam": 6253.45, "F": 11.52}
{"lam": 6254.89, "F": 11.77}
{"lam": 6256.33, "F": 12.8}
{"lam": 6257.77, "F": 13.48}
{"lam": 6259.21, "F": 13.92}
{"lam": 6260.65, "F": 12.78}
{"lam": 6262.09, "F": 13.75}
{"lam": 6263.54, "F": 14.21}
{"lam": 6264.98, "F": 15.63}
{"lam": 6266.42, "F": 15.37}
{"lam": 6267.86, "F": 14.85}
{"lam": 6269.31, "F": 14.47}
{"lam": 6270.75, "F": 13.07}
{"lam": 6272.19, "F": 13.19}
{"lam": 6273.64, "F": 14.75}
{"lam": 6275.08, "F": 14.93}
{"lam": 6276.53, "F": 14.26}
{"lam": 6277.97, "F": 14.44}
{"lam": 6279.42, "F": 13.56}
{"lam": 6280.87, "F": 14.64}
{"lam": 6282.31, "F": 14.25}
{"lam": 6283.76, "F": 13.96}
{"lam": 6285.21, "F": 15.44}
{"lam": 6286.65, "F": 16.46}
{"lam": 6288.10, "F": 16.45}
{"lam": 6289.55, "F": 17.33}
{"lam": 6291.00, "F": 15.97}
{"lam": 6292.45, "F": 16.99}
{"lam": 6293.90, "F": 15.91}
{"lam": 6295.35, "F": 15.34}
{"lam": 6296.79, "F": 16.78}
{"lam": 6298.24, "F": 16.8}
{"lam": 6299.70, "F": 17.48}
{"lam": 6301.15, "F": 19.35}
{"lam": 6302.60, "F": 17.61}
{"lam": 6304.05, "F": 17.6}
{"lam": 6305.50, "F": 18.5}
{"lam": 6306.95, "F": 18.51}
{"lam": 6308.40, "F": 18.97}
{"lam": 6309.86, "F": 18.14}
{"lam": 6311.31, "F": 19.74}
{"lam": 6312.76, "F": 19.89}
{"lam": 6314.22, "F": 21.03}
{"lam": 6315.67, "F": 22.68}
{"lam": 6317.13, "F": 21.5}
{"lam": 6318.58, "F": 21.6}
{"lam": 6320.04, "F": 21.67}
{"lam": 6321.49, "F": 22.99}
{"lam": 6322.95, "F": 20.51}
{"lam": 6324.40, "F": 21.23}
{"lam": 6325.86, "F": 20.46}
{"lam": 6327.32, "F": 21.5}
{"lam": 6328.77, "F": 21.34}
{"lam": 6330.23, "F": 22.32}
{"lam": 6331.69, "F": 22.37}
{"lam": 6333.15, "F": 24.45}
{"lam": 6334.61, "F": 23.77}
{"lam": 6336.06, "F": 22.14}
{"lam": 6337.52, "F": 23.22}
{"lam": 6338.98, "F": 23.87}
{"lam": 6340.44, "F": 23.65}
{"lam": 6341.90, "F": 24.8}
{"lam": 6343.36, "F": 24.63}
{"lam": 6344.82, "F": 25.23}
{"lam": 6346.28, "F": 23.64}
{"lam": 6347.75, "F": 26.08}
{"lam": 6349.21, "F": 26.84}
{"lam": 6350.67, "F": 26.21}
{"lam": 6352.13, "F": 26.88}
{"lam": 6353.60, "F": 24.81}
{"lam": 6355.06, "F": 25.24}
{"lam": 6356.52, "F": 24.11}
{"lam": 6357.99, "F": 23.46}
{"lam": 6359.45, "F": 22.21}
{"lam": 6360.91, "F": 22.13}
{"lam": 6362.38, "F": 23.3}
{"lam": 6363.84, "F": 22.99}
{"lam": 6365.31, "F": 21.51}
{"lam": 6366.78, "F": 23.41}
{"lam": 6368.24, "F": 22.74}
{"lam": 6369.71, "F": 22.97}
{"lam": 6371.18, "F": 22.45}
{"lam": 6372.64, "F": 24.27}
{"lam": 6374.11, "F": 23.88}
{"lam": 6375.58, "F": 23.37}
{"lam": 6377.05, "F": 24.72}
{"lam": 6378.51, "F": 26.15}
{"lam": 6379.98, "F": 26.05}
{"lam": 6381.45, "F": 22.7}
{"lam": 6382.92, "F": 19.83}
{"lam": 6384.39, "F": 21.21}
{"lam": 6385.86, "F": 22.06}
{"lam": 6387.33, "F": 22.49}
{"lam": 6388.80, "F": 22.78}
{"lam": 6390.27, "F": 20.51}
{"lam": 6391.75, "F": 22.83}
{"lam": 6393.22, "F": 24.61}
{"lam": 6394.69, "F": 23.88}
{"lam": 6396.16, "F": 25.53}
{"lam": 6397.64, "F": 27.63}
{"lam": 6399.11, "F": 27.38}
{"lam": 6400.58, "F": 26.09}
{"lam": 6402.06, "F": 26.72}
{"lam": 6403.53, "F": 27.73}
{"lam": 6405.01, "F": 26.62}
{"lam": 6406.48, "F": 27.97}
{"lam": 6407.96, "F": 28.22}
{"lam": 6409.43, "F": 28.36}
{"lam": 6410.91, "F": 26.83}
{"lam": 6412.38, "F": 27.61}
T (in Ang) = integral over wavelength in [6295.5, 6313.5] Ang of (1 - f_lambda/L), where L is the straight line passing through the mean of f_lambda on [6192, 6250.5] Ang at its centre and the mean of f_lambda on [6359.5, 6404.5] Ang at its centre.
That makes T -0.6 Ang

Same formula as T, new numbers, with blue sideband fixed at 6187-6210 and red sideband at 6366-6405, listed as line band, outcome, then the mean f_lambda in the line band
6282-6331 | 0.23 Ang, 18.8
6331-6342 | -1.42 Ang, 23.5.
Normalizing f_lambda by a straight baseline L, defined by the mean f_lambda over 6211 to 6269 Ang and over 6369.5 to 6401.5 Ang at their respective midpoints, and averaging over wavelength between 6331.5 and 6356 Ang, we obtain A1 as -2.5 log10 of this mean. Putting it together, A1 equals -0.208 mag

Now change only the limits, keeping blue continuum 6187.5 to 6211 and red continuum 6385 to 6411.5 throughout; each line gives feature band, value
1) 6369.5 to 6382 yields -0.012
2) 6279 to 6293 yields 0.137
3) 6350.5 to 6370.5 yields -0.040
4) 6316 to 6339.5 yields -0.085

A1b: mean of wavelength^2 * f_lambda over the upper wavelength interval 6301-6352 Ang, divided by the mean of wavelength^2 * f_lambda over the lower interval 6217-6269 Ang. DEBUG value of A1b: 1.94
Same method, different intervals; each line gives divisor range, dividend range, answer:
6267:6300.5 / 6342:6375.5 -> 1.61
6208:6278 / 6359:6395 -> 2.00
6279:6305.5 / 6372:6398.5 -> 1.49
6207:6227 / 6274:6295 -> 1.45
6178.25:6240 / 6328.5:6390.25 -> 2.20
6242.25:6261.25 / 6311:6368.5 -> 1.95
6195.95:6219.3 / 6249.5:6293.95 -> 1.27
